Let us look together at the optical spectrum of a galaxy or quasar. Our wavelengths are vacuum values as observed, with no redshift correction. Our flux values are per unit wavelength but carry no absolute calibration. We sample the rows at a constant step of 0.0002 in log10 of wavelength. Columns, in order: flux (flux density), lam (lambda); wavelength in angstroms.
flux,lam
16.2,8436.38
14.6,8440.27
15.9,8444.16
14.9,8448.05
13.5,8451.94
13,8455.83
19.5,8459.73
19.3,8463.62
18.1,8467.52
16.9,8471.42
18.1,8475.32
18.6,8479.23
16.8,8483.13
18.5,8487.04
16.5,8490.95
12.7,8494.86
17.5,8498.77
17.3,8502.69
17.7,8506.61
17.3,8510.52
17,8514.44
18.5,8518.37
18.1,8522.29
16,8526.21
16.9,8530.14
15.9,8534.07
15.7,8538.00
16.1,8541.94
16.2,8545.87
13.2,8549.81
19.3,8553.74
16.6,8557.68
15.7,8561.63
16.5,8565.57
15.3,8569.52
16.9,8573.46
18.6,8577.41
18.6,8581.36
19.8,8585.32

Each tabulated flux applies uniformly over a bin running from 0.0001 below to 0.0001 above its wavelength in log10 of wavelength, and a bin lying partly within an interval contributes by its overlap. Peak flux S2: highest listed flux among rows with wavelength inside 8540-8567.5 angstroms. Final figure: 19.3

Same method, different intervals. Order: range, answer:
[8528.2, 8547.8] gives 16.9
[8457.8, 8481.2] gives 19.5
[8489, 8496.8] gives 16.5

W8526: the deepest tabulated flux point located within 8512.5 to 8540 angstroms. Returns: 15.7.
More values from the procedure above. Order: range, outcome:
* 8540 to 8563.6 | 13.2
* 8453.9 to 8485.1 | 13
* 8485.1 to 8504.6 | 12.7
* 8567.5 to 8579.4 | 15.3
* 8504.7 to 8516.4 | 17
